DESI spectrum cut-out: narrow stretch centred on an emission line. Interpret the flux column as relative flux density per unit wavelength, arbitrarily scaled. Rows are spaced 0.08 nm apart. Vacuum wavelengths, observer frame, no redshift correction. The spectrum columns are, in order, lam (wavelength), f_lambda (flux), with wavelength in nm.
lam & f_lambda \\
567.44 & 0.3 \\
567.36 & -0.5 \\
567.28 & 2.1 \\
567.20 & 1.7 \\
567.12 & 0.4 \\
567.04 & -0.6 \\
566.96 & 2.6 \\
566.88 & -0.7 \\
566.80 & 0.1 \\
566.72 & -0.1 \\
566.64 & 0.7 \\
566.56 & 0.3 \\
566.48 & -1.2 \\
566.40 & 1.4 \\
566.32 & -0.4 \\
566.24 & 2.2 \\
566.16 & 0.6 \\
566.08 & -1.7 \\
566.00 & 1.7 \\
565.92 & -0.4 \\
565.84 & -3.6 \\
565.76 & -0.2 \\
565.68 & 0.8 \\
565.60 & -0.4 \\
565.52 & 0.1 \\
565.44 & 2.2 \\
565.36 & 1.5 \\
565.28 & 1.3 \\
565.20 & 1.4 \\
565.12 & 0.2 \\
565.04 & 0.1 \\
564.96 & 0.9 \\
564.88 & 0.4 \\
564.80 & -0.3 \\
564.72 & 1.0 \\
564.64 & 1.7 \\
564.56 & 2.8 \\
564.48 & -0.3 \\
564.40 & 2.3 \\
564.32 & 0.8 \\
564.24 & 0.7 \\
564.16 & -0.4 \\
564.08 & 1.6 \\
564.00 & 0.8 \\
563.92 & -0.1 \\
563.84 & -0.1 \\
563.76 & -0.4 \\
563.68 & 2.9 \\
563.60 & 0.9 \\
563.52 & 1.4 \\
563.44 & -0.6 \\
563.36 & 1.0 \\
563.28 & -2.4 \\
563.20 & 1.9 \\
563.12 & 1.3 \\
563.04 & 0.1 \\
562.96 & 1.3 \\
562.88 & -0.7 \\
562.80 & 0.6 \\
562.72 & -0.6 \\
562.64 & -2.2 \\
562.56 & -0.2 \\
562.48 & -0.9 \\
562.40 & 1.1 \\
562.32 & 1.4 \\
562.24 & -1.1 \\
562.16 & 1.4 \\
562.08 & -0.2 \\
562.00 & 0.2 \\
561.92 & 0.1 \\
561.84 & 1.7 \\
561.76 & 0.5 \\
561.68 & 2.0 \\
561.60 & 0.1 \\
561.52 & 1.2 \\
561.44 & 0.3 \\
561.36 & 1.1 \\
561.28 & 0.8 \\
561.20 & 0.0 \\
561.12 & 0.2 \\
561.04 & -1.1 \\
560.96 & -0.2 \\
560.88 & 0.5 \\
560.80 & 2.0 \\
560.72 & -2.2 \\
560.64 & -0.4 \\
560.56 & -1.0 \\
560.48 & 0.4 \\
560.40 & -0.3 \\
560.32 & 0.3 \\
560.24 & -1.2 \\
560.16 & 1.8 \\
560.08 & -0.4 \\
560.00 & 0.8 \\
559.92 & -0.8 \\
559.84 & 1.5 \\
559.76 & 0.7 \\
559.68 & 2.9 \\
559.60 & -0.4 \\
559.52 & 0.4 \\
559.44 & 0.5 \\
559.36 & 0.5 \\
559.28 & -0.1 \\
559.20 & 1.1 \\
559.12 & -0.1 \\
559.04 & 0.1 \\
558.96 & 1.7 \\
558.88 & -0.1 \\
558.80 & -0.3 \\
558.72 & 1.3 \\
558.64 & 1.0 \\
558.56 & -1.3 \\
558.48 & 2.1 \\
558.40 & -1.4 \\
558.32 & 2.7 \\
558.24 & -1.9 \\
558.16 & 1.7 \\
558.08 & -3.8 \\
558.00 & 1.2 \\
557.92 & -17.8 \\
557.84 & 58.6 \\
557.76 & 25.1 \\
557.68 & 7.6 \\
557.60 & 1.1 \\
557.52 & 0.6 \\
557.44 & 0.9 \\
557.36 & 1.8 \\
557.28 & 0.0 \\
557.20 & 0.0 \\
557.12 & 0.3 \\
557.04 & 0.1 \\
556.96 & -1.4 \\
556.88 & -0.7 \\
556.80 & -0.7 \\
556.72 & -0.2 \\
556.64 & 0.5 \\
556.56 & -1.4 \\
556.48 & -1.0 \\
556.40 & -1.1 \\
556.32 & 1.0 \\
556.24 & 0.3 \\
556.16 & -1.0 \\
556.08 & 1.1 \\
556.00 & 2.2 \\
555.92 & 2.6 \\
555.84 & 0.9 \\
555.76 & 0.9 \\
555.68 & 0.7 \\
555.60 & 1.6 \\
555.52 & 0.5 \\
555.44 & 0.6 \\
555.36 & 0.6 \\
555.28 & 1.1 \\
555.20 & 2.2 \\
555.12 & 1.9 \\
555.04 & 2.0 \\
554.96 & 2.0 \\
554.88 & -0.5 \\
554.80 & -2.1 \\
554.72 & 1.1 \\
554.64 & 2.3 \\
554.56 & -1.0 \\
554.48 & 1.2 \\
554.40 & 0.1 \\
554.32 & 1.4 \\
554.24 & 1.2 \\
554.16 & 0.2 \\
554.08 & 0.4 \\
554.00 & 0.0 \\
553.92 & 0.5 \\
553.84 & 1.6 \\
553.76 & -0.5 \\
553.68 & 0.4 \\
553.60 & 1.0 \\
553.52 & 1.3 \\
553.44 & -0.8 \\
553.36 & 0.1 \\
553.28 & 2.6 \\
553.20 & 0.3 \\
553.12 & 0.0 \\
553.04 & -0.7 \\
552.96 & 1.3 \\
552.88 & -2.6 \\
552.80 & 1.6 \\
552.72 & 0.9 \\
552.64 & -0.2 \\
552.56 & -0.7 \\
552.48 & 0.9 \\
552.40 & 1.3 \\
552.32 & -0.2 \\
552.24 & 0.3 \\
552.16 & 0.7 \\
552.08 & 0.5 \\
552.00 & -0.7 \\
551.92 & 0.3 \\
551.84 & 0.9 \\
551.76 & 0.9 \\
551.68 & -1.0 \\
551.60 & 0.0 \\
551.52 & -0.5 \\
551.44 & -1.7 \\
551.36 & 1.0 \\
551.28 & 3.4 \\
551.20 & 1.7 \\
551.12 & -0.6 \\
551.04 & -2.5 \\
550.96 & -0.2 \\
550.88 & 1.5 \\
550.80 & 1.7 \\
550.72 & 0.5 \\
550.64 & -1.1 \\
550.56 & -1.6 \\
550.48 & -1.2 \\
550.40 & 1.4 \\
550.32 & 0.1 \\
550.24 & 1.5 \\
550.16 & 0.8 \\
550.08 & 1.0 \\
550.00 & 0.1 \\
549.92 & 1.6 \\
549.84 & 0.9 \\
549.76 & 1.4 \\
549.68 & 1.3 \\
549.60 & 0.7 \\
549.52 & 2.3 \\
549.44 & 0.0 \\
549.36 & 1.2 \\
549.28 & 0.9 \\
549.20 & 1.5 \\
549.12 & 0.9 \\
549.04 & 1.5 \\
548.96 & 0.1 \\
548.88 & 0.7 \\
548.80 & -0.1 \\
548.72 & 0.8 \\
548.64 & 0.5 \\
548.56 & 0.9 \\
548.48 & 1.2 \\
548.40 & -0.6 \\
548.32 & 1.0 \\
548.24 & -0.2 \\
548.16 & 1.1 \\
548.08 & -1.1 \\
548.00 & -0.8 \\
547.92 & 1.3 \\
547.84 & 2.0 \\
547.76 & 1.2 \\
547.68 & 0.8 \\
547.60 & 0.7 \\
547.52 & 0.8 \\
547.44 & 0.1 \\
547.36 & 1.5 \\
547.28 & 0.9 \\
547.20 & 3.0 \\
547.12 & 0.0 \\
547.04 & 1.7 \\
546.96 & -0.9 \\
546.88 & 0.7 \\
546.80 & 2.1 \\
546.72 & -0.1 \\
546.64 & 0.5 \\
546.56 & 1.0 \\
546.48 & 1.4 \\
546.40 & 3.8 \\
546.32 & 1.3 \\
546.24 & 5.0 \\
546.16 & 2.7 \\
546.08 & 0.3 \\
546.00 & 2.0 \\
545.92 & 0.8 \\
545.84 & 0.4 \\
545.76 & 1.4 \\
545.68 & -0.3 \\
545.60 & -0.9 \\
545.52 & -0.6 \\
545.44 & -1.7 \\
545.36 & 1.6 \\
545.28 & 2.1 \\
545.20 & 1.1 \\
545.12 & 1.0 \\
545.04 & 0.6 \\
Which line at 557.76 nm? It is Mg II 2798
